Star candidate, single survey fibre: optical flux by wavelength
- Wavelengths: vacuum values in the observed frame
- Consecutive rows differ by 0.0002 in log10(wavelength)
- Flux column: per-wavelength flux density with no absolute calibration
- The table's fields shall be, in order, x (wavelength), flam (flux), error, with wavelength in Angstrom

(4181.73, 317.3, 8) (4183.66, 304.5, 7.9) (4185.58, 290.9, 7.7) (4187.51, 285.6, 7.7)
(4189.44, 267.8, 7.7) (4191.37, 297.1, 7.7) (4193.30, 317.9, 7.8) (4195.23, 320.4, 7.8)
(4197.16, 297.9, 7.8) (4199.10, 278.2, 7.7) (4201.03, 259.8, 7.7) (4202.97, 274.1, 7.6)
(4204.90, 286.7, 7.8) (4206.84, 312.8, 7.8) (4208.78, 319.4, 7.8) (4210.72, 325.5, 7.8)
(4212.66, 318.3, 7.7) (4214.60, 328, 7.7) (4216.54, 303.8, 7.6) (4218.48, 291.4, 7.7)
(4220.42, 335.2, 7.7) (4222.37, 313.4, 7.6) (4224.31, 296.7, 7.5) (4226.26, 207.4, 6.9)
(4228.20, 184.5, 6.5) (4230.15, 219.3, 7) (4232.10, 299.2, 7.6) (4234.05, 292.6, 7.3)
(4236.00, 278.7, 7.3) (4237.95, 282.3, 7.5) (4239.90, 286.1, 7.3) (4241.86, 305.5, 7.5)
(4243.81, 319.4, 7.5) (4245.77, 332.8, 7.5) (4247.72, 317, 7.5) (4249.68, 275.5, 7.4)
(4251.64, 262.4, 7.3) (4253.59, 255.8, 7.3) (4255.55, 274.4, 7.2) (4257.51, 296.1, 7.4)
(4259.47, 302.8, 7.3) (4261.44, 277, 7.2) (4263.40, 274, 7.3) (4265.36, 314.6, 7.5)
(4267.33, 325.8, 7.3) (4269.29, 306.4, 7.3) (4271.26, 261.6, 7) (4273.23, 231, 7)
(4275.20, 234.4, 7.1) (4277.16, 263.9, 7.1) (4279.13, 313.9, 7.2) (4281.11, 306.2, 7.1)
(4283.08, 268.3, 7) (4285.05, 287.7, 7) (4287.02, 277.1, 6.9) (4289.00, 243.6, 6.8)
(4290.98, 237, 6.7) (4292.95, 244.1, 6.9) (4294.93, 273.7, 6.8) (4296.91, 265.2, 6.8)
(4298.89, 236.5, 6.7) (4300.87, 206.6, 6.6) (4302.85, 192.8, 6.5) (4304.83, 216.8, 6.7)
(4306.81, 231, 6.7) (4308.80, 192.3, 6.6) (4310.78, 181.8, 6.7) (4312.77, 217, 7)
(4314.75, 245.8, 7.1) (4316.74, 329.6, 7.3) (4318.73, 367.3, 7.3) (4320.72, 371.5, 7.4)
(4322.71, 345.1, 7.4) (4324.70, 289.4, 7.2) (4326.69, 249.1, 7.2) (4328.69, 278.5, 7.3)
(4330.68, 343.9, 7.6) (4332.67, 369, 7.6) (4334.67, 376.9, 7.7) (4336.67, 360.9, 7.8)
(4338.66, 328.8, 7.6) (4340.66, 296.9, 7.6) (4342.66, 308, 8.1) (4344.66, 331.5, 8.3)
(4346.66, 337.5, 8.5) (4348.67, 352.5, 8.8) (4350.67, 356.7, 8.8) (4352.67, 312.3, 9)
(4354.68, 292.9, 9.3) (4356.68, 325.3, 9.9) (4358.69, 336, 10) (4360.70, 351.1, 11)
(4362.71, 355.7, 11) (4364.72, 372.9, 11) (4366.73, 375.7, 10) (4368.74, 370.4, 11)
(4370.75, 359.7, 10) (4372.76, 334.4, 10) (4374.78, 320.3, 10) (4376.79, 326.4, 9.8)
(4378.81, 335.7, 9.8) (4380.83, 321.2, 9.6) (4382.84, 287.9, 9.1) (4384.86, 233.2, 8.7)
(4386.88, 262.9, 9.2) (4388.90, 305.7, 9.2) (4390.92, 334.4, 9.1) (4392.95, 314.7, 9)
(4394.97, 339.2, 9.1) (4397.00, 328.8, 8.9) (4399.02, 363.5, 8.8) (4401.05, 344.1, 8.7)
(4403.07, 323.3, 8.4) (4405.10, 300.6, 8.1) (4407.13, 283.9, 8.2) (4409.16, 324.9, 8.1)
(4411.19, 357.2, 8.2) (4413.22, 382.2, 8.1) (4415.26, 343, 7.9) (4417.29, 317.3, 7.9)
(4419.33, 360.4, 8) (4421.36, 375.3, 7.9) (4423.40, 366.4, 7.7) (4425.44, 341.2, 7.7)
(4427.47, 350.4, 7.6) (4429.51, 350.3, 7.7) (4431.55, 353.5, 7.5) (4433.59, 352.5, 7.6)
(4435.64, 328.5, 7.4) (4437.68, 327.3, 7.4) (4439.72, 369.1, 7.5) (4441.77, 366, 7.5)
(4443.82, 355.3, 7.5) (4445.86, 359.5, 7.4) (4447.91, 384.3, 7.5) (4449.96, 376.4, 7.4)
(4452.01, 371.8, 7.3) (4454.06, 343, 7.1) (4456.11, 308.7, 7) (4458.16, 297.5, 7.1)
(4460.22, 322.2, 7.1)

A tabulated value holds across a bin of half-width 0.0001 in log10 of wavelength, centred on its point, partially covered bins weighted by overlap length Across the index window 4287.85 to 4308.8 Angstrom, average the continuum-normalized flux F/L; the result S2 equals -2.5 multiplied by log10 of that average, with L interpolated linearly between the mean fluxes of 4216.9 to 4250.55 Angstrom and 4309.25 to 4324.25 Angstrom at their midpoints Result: 0.23 mag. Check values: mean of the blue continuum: 285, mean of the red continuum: 290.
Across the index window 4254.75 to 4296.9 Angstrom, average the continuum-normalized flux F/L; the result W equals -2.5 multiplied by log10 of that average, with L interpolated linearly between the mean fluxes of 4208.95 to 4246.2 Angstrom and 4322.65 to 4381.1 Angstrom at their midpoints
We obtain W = 0.11 mag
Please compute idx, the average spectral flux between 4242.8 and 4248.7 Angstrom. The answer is 323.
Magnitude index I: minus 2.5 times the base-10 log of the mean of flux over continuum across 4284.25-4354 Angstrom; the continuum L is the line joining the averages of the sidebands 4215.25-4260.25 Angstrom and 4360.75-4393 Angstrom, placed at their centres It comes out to 0.081 mag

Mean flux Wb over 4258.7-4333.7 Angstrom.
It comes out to 273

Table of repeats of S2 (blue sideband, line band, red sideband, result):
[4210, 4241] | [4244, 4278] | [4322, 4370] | 0.06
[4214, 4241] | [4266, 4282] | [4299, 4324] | -0.05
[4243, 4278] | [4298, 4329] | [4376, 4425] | 0.16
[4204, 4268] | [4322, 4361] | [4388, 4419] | -0.03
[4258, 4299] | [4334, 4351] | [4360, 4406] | -0.10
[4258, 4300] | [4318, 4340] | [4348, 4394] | -0.11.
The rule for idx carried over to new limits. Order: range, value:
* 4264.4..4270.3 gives 315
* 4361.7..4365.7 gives 364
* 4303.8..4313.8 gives 208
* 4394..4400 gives 344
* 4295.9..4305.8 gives 224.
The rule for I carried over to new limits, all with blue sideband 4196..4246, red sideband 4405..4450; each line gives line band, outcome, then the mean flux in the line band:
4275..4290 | 0.12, 276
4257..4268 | 0.02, 298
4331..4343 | -0.06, 342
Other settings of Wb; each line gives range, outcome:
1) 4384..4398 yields 303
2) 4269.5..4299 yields 265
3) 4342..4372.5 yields 343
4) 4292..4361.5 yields 295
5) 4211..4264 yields 287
